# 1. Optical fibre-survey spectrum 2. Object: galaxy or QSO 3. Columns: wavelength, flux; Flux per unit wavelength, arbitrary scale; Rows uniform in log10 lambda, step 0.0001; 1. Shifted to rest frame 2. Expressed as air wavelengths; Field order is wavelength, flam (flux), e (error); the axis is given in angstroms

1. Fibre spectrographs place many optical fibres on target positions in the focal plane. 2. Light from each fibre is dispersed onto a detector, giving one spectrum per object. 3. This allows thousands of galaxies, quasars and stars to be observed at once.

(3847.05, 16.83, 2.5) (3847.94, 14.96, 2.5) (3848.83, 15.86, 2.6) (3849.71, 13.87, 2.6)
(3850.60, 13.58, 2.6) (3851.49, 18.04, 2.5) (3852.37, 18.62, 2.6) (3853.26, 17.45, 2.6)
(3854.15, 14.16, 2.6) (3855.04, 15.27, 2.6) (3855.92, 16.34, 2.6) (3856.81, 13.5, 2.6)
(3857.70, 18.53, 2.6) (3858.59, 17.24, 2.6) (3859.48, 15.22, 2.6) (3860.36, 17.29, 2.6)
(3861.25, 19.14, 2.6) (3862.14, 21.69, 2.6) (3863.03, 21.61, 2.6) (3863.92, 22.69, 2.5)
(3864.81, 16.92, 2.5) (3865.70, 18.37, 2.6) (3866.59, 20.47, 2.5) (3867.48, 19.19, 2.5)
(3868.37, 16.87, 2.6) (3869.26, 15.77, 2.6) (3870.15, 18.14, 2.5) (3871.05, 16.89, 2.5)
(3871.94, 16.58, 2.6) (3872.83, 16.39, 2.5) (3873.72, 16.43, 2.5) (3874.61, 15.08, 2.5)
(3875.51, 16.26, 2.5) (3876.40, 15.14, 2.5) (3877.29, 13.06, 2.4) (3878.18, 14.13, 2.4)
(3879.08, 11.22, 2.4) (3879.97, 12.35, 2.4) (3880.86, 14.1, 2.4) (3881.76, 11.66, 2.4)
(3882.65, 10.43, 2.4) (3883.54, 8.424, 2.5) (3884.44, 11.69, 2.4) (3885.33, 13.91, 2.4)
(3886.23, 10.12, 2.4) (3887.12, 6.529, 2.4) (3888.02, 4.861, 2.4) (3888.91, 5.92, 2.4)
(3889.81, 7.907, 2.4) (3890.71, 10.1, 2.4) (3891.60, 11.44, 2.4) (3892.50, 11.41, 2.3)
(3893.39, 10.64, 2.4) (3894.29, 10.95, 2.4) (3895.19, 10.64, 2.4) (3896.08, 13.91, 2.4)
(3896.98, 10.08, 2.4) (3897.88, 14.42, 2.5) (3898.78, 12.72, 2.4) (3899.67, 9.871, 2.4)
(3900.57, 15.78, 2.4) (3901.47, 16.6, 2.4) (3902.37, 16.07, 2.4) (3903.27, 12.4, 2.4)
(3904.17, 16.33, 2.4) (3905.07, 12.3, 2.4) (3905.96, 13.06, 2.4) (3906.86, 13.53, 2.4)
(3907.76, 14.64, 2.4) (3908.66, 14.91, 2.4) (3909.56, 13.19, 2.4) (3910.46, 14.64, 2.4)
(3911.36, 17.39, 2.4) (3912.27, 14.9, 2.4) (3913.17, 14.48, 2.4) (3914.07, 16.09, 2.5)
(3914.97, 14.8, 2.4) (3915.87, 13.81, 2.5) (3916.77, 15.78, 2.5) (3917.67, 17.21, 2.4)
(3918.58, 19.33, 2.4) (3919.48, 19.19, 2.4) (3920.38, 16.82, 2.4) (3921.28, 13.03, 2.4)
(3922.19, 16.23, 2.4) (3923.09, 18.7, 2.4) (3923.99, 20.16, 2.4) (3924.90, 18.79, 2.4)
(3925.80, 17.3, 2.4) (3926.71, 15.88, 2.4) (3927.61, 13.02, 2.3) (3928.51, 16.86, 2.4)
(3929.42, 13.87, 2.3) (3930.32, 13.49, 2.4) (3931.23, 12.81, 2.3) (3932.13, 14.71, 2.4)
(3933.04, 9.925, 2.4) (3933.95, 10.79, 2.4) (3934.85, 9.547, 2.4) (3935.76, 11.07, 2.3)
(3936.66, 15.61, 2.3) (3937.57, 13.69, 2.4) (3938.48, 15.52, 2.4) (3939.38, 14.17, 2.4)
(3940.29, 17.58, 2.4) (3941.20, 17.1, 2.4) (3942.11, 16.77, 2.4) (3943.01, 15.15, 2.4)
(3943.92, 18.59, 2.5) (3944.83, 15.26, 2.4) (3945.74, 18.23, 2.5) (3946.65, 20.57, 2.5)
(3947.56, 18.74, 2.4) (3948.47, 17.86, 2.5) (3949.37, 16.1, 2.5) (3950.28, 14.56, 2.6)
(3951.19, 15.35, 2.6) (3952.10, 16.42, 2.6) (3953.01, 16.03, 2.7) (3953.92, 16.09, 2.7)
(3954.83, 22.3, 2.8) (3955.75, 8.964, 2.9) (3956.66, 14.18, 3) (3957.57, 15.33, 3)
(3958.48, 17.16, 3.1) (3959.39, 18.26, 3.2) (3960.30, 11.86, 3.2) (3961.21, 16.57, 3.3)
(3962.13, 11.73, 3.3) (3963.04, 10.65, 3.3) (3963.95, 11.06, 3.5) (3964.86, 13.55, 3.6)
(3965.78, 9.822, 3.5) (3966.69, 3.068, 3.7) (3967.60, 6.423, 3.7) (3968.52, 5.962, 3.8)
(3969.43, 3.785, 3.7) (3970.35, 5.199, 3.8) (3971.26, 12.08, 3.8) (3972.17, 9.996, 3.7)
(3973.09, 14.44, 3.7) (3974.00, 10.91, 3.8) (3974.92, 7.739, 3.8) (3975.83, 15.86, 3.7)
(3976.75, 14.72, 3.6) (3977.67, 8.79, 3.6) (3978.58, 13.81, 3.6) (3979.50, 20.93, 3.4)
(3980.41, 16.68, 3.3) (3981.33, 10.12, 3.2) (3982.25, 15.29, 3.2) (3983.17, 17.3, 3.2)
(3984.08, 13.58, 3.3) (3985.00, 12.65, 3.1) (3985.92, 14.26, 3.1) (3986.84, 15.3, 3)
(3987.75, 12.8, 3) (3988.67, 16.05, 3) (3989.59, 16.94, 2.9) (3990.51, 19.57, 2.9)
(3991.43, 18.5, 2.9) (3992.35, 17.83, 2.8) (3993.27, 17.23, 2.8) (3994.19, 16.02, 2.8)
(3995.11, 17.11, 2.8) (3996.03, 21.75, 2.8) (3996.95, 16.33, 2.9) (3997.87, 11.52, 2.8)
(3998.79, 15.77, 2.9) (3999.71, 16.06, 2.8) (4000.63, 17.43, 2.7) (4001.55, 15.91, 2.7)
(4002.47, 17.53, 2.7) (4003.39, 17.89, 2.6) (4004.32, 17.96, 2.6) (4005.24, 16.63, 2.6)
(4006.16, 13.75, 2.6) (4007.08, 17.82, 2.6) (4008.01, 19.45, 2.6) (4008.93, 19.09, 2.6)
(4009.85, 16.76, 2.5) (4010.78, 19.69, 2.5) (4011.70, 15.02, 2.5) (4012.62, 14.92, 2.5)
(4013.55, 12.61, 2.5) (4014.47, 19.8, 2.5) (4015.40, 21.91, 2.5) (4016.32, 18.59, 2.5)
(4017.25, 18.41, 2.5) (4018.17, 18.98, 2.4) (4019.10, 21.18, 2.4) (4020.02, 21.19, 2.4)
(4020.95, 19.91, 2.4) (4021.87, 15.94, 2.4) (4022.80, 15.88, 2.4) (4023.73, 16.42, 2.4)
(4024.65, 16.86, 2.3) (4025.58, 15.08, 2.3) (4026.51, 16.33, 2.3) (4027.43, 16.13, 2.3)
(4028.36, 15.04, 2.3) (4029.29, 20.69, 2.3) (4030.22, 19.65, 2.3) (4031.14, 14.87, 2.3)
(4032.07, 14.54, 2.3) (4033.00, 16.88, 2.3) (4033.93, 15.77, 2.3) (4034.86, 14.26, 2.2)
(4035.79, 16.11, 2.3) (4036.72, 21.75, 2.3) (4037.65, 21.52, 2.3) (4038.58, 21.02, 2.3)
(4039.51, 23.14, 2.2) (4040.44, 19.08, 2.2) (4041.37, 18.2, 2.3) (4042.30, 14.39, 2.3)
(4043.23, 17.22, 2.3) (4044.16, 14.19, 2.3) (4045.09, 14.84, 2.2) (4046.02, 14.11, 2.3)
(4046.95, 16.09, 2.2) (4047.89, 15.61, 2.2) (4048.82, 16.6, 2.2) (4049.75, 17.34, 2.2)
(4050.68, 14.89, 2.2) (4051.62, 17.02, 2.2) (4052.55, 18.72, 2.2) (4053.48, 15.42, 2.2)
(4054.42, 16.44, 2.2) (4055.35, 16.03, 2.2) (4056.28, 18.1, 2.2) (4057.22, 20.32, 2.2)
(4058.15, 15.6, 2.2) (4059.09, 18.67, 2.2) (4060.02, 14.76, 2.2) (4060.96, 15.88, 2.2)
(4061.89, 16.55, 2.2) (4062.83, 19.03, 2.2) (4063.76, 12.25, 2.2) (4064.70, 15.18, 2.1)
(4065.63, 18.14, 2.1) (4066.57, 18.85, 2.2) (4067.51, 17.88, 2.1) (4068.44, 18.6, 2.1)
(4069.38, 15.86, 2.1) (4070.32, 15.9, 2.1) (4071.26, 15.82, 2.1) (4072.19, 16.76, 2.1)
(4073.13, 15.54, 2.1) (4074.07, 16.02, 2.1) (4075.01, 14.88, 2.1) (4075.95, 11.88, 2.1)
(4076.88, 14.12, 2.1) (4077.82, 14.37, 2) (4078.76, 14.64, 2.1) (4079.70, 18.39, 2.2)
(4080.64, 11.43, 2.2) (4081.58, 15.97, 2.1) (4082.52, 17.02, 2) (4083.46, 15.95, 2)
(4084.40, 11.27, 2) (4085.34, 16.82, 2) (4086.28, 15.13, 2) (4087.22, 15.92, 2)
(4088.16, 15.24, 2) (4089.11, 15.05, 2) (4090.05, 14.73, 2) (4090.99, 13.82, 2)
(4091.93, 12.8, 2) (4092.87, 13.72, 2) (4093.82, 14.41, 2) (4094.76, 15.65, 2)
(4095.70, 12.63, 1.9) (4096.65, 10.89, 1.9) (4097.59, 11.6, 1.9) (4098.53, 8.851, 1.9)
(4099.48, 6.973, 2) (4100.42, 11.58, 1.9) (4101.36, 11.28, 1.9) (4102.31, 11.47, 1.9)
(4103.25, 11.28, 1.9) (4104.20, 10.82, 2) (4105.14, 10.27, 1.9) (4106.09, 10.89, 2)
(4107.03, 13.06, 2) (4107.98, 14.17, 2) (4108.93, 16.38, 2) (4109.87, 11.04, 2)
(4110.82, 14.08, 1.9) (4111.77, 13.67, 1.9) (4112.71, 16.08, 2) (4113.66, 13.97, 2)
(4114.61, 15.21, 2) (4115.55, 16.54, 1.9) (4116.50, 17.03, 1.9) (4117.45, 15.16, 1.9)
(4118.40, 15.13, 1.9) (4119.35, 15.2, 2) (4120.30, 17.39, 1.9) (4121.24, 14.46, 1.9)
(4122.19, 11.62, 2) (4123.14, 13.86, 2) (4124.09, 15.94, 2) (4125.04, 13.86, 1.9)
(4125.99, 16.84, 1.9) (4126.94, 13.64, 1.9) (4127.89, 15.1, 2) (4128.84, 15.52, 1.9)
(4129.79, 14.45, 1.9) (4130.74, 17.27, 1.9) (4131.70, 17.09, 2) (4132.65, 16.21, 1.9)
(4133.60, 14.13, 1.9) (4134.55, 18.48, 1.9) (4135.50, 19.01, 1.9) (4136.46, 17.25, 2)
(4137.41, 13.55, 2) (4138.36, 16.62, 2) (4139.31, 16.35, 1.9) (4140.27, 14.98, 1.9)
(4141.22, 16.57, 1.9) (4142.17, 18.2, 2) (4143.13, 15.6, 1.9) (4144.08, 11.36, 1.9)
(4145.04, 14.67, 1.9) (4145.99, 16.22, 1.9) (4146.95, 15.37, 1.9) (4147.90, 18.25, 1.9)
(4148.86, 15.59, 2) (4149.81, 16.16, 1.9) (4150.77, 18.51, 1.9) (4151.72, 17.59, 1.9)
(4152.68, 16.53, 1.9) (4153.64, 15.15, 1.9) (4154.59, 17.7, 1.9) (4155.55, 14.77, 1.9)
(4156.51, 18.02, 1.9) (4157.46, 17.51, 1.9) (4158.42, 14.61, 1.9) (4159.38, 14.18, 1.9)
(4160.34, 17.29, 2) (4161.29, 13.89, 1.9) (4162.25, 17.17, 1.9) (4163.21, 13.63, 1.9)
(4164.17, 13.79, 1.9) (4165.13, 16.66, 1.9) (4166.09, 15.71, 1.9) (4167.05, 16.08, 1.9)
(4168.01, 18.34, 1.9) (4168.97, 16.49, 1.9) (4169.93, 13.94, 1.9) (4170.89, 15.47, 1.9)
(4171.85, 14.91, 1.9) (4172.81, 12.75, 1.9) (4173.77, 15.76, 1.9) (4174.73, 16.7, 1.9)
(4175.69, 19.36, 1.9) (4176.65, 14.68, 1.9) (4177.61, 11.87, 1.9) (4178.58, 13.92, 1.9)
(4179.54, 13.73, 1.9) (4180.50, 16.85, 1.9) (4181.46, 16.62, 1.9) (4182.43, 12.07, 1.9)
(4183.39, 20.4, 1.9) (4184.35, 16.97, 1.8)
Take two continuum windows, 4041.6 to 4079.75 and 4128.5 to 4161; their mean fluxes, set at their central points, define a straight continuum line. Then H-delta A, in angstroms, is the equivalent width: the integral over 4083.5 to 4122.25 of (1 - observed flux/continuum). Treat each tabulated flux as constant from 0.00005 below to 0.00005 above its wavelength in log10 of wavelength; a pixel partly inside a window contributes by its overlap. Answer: 6.30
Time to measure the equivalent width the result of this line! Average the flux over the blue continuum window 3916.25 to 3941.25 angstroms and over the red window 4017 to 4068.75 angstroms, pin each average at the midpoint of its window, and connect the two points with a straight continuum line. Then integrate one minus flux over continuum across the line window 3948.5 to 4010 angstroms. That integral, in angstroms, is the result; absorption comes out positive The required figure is 6.3 angstroms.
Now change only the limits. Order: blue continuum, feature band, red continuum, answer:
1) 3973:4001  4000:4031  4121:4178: -4.4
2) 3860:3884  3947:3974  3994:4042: 6.5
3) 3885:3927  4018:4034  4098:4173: -3.2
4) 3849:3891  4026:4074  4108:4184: -4.9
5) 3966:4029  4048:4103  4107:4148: 0.9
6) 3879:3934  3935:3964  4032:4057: -1.9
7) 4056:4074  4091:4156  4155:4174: 5.7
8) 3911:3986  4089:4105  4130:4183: 3.4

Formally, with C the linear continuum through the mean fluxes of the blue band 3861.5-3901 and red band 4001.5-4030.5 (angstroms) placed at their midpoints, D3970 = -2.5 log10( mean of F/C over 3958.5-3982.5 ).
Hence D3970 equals 0.37 mag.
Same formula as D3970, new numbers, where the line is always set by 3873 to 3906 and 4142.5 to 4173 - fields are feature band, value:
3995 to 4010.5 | -0.237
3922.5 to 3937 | -0.150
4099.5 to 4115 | 0.193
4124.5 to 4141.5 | -0.033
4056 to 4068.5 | -0.178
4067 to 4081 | -0.063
